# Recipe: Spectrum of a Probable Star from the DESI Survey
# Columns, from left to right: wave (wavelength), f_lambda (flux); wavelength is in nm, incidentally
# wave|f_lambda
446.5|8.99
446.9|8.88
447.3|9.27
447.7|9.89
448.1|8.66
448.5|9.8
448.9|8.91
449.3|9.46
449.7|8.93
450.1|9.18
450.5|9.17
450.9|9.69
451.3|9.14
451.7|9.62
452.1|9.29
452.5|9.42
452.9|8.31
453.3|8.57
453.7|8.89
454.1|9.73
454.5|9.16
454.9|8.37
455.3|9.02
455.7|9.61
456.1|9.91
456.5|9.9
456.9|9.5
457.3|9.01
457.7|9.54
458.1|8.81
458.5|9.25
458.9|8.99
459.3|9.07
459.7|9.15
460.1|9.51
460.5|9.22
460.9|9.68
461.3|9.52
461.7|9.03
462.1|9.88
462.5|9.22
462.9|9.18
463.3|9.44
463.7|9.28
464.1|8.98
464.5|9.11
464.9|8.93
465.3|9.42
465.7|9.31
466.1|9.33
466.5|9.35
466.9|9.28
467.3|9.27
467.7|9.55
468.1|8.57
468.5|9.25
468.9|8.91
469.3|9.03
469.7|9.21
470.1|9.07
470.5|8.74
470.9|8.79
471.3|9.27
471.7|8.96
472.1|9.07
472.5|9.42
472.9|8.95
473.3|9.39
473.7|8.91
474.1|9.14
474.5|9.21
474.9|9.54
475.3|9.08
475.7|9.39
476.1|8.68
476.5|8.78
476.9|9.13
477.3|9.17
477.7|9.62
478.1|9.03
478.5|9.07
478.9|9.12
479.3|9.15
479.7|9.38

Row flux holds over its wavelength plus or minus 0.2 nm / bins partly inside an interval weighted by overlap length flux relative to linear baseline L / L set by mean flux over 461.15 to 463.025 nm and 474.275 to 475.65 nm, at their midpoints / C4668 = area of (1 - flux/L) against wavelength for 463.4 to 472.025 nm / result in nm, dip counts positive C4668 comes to 0.19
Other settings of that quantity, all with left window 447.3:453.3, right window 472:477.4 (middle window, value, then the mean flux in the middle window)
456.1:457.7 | -0.06 nm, 9.53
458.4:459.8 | 0.01 nm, 9.1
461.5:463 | -0.03 nm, 9.34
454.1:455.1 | 0.03 nm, 8.96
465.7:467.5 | -0.03 nm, 9.31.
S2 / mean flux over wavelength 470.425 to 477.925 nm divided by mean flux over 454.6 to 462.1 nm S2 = 0.98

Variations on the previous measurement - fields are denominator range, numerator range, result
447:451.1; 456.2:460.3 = 1.00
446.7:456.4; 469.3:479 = 0.99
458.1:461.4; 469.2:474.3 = 0.98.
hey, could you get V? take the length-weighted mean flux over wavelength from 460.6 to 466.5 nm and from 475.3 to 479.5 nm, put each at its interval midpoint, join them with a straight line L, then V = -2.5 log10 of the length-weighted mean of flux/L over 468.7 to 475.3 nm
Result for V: 0.01 mag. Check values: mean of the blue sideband 9.31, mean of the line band 9.1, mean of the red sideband 9.11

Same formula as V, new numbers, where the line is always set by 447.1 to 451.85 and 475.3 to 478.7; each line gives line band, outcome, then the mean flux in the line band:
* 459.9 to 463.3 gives -0.02 mag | 9.41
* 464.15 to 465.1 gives 0.02 mag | 9.01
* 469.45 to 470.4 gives 0.01 mag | 9.09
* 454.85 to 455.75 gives 0.03 mag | 9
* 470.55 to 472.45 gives 0.01 mag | 9.03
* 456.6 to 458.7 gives 0.00 mag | 9.25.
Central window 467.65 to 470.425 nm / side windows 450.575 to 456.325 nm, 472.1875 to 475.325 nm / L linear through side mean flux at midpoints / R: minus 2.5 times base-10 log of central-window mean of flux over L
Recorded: 0.019 mag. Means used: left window 9.2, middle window 9.04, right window 9.21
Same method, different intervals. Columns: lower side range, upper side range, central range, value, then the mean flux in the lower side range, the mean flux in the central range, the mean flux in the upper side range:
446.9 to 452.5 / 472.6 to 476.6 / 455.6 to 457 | -0.06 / 9.3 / 9.76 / 9.12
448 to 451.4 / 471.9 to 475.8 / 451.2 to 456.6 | 0.00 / 9.23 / 9.2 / 9.21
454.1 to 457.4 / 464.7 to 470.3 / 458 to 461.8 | 0.01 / 9.34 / 9.24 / 9.18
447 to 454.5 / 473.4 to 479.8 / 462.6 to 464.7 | 0.00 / 9.21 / 9.2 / 9.15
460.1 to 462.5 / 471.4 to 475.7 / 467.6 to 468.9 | 0.03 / 9.45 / 9.06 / 9.18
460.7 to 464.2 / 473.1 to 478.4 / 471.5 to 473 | 0.01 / 9.37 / 9.11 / 9.16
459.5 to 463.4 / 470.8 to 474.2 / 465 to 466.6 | -0.01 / 9.38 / 9.33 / 9.11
